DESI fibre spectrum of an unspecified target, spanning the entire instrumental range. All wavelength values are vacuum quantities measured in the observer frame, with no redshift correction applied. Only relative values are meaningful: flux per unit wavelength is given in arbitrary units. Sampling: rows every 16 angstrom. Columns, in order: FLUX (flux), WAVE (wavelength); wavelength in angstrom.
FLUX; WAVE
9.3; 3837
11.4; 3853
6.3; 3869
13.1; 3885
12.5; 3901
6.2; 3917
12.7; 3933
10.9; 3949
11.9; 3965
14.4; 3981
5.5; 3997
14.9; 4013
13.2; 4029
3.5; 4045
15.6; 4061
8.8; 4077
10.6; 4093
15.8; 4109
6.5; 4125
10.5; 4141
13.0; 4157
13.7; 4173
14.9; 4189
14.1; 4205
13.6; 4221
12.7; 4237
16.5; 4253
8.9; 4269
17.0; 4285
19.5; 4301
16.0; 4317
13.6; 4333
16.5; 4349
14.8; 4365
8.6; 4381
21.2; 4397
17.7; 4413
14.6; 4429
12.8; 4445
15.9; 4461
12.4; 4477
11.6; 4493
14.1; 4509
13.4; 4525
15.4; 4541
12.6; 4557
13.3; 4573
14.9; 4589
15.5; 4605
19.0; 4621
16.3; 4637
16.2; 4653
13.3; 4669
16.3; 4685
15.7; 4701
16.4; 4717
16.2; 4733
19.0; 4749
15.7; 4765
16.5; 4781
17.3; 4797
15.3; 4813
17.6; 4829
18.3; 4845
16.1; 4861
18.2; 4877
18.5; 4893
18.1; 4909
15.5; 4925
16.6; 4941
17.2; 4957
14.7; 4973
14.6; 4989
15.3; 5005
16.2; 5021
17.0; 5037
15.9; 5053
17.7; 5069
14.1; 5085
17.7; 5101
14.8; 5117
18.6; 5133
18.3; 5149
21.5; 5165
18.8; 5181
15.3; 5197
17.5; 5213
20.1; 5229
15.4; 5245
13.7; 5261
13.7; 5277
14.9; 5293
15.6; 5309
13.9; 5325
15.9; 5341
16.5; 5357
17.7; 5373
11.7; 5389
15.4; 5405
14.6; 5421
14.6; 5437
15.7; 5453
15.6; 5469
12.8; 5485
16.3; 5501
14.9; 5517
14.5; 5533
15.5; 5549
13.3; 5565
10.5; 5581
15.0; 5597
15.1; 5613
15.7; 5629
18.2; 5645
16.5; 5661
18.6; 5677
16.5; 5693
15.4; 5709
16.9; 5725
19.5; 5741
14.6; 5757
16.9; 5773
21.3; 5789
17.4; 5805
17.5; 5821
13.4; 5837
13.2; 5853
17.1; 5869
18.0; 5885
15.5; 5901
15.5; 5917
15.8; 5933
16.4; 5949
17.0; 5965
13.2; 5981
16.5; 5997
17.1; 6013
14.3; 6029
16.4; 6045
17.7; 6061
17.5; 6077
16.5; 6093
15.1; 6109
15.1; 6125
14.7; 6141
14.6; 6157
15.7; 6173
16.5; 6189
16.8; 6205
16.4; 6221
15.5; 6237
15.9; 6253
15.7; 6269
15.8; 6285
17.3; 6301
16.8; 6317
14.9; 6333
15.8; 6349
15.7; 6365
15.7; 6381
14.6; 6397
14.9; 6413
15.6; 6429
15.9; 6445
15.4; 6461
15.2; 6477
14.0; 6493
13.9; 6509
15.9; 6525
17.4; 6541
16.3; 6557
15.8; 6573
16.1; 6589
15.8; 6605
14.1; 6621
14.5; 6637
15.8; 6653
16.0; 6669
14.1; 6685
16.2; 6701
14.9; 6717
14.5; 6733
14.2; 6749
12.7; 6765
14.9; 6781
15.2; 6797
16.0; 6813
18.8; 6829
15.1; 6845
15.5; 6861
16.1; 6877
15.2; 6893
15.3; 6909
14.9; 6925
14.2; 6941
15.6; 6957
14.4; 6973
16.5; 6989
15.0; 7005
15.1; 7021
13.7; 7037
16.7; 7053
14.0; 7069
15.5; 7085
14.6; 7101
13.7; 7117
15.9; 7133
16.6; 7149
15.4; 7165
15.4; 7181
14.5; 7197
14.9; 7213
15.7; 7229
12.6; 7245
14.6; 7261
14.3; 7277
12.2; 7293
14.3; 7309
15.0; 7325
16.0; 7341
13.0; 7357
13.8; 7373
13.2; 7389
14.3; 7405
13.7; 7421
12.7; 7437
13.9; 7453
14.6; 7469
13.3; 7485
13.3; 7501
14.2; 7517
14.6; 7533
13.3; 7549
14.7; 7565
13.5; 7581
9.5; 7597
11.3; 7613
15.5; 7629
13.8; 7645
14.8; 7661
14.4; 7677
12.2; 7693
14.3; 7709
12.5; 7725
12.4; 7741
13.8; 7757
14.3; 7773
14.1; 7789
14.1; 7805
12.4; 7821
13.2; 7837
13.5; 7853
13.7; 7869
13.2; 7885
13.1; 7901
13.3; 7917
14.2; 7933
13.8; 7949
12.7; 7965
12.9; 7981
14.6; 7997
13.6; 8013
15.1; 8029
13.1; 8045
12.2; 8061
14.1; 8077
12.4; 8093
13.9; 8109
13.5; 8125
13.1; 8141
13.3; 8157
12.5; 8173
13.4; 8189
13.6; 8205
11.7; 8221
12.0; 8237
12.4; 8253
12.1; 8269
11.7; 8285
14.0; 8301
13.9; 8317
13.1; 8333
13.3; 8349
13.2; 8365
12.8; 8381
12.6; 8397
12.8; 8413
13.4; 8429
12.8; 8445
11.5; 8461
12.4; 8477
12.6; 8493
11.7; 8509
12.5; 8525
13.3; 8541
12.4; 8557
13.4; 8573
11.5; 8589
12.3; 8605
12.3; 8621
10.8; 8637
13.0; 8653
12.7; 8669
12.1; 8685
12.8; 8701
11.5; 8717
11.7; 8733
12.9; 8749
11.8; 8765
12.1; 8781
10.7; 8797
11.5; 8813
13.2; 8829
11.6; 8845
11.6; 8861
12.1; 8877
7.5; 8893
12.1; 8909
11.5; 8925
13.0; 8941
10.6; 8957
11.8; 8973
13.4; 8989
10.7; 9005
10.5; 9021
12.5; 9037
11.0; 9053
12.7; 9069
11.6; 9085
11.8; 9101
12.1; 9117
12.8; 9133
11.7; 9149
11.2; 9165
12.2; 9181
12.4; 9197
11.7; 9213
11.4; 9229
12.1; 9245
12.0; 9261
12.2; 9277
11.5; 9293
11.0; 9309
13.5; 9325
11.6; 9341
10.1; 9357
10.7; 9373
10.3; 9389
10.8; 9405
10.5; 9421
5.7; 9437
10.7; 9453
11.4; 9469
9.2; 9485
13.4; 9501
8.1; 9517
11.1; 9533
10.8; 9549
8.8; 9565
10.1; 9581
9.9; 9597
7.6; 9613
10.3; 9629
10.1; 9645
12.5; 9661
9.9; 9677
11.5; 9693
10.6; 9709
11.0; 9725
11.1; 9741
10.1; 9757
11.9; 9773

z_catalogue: 0.041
